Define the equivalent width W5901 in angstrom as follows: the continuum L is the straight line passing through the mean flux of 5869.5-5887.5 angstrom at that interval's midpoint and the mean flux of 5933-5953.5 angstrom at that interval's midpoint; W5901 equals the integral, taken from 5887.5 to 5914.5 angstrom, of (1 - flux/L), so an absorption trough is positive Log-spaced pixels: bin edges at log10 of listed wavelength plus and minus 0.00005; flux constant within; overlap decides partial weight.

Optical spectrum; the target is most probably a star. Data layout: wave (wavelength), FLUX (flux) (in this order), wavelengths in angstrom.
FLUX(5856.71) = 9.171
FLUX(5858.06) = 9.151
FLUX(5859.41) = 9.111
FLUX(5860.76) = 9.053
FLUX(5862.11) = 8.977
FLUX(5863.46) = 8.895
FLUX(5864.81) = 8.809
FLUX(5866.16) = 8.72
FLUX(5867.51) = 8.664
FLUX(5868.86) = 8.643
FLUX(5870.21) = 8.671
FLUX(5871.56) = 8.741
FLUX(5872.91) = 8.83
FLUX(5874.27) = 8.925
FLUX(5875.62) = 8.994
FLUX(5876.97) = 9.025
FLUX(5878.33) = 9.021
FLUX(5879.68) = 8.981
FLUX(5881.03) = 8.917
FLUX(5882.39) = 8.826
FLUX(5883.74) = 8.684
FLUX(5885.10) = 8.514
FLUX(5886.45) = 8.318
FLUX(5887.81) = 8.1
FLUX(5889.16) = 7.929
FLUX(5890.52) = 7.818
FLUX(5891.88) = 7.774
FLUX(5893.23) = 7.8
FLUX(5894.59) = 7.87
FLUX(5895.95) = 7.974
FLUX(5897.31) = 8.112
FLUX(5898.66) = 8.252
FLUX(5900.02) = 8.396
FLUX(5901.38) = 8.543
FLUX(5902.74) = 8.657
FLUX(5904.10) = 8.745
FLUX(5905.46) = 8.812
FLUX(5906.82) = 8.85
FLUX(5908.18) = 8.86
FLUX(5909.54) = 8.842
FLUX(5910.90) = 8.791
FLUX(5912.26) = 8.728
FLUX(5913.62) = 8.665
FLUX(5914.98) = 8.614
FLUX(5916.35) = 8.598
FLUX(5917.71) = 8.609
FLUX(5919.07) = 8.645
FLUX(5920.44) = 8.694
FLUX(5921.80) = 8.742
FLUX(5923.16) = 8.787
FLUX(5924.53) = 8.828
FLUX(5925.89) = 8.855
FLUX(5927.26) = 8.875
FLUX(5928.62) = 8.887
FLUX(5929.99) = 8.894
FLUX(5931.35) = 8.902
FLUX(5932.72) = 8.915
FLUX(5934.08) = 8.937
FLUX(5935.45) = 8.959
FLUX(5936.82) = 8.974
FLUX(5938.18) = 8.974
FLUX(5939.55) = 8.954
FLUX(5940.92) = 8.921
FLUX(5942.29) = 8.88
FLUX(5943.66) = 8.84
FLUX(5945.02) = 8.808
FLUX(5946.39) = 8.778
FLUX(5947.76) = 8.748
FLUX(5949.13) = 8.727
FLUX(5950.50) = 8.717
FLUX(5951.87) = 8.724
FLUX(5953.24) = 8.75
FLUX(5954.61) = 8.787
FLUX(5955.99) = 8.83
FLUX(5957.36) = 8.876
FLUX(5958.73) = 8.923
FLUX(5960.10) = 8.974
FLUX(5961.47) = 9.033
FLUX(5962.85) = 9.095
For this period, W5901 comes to 1.3 angstrom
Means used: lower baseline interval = 8.79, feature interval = 8.38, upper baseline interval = 8.85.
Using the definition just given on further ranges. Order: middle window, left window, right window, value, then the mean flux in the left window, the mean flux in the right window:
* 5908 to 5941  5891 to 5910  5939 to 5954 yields -0.8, 8.38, 8.8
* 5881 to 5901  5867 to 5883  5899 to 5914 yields 1.3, 8.86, 8.71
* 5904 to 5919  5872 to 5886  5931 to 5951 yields 0.2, 8.86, 8.87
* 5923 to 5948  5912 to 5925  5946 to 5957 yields -0.5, 8.68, 8.76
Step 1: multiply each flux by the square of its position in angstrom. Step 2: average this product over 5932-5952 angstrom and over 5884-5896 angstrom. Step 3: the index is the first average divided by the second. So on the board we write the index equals 1.12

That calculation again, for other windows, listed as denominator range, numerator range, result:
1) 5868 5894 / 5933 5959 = 1.06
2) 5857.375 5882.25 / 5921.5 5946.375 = 1.02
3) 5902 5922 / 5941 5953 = 1.02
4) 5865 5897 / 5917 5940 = 1.06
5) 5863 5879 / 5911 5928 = 1.00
